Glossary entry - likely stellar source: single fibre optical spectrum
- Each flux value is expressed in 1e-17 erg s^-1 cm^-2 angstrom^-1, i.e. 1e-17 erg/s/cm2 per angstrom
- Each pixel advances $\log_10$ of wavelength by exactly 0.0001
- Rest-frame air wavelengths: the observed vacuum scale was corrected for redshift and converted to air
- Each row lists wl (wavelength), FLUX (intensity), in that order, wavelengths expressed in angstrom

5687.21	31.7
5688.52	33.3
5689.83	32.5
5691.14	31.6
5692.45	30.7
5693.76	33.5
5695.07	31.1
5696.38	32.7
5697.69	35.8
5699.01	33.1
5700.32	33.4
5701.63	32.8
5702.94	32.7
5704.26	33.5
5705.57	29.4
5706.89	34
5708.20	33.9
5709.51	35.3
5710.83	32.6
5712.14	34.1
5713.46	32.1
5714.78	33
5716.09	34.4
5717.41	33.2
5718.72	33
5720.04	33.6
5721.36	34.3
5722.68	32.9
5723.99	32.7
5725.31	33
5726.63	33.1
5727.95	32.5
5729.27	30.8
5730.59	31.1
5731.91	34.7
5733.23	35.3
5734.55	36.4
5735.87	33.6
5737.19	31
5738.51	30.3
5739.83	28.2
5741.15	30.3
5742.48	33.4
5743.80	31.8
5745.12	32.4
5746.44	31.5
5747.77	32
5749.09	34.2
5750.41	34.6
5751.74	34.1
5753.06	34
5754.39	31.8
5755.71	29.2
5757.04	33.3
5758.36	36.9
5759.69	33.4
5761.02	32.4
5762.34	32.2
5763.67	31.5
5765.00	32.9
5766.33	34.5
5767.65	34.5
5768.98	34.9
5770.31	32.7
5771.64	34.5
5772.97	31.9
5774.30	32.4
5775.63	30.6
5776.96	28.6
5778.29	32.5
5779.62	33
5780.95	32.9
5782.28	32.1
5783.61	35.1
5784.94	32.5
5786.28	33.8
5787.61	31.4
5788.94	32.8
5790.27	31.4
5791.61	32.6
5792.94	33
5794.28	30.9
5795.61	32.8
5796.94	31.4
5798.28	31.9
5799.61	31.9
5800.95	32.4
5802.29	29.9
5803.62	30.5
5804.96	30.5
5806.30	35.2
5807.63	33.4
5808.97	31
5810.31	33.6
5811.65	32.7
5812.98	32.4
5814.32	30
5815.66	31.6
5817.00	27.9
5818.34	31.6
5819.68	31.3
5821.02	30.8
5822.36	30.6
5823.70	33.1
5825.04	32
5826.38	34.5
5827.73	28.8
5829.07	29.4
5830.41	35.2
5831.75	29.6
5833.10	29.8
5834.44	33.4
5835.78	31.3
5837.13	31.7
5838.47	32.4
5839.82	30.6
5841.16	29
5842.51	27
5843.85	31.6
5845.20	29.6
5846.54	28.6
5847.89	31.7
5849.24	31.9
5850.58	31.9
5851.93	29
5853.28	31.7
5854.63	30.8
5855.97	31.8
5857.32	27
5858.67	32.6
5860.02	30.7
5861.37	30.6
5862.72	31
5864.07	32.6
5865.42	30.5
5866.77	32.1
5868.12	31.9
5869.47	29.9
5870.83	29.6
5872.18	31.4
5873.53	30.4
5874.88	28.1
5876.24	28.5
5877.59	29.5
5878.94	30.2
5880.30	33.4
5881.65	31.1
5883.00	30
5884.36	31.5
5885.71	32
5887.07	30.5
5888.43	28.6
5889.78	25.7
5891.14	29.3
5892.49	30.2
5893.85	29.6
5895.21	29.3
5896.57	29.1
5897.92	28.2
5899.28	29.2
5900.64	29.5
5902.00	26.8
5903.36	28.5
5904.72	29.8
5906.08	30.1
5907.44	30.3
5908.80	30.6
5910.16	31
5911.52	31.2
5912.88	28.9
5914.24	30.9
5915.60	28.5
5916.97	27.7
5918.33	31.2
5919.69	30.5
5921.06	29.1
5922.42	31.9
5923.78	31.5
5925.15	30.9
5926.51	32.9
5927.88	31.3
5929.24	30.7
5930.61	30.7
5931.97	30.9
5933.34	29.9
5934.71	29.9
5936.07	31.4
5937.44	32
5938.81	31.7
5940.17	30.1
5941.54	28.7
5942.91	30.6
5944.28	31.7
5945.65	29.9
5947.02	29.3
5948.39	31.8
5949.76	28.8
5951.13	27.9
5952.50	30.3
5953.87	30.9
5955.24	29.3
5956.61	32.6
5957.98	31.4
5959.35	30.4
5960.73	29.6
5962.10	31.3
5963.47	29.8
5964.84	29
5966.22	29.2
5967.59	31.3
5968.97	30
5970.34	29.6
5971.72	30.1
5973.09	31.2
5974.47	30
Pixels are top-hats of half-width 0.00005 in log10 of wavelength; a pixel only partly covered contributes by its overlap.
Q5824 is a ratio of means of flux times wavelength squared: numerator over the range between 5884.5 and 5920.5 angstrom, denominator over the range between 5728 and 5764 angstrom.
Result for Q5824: 0.96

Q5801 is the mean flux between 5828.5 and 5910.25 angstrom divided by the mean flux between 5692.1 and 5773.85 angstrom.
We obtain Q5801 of 0.92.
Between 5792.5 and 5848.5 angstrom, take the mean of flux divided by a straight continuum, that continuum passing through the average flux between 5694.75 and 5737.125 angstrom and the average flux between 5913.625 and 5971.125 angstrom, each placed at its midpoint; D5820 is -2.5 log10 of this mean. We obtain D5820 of 0.02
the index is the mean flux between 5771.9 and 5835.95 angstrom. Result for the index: 31.9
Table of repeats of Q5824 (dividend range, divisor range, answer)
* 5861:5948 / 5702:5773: 0.97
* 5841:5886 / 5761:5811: 0.97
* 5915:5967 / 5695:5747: 1.00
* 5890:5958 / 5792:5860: 1.00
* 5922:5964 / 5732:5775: 0.99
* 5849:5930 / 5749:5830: 0.97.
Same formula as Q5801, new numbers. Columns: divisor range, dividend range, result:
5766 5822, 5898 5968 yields 0.94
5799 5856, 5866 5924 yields 0.96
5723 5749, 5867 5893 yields 0.93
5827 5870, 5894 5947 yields 0.98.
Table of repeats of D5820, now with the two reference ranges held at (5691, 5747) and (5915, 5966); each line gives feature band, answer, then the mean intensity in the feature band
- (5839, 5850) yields 0.05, 30.1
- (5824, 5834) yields 0.01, 31.4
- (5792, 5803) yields 0.00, 31.8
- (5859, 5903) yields 0.04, 30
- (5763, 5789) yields -0.02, 32.8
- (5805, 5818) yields 0.00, 31.9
